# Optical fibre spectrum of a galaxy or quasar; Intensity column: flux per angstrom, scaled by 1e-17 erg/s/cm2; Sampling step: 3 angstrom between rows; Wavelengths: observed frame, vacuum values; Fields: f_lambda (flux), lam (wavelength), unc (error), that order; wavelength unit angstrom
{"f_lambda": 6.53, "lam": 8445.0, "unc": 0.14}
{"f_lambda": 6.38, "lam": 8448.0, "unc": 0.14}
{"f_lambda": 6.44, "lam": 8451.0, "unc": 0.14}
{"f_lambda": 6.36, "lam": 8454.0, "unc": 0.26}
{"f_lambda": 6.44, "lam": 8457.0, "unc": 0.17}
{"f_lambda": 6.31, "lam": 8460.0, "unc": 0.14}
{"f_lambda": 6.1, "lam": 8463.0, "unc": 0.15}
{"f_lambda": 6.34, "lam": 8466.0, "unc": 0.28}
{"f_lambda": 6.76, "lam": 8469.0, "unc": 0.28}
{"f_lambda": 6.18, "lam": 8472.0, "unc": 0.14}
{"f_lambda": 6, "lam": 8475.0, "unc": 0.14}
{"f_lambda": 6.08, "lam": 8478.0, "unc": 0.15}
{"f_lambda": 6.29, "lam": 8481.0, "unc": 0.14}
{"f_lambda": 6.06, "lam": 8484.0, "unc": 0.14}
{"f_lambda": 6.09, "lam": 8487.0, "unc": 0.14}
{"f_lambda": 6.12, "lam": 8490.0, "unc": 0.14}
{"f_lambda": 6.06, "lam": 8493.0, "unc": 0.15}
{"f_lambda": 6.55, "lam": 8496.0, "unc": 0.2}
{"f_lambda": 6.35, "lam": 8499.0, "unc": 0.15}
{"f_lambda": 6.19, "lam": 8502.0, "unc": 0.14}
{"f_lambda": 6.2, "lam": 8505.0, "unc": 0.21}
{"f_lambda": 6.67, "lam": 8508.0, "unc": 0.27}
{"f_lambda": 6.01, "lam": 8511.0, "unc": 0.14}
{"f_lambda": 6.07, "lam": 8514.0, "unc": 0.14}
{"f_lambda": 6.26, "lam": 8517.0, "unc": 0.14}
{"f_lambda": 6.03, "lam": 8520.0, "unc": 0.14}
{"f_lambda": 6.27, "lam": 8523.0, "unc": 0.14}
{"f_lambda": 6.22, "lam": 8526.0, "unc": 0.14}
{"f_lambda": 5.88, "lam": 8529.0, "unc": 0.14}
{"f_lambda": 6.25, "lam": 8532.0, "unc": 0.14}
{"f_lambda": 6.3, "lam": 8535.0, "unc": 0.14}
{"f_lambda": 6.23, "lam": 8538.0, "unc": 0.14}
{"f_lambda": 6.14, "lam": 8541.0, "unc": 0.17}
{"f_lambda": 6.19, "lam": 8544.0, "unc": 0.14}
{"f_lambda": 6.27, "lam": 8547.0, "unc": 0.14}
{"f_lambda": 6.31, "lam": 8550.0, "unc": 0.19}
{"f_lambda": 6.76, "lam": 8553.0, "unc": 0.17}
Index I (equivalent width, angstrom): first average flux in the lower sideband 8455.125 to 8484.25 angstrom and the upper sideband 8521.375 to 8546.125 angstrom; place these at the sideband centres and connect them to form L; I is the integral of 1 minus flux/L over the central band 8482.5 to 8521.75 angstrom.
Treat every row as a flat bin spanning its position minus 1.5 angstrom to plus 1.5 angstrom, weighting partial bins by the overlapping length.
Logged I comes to 0.1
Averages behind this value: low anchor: 6.27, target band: 6.21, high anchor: 6.19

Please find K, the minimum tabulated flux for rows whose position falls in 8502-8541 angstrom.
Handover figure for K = 5.88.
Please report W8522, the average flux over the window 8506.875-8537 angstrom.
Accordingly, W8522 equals 6.19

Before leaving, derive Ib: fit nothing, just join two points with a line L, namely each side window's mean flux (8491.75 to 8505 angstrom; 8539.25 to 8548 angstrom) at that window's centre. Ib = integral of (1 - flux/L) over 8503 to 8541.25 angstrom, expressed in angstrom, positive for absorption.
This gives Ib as 0.25 angstrom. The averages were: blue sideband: 6.28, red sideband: 6.2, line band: 6.2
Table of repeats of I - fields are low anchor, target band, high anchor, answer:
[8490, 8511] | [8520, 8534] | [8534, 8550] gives 0.2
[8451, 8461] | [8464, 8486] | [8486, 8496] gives 0.1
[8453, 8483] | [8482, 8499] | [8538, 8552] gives 0.2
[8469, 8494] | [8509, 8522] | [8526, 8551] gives 0.1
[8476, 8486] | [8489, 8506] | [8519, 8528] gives -0.3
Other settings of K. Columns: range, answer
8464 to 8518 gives 6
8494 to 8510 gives 6.19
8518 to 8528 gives 6.03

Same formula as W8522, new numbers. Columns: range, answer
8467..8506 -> 6.23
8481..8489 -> 6.12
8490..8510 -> 6.31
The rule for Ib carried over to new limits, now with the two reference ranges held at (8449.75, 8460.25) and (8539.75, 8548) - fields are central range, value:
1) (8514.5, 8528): 0.2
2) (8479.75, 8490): 0.3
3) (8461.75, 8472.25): 0.0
